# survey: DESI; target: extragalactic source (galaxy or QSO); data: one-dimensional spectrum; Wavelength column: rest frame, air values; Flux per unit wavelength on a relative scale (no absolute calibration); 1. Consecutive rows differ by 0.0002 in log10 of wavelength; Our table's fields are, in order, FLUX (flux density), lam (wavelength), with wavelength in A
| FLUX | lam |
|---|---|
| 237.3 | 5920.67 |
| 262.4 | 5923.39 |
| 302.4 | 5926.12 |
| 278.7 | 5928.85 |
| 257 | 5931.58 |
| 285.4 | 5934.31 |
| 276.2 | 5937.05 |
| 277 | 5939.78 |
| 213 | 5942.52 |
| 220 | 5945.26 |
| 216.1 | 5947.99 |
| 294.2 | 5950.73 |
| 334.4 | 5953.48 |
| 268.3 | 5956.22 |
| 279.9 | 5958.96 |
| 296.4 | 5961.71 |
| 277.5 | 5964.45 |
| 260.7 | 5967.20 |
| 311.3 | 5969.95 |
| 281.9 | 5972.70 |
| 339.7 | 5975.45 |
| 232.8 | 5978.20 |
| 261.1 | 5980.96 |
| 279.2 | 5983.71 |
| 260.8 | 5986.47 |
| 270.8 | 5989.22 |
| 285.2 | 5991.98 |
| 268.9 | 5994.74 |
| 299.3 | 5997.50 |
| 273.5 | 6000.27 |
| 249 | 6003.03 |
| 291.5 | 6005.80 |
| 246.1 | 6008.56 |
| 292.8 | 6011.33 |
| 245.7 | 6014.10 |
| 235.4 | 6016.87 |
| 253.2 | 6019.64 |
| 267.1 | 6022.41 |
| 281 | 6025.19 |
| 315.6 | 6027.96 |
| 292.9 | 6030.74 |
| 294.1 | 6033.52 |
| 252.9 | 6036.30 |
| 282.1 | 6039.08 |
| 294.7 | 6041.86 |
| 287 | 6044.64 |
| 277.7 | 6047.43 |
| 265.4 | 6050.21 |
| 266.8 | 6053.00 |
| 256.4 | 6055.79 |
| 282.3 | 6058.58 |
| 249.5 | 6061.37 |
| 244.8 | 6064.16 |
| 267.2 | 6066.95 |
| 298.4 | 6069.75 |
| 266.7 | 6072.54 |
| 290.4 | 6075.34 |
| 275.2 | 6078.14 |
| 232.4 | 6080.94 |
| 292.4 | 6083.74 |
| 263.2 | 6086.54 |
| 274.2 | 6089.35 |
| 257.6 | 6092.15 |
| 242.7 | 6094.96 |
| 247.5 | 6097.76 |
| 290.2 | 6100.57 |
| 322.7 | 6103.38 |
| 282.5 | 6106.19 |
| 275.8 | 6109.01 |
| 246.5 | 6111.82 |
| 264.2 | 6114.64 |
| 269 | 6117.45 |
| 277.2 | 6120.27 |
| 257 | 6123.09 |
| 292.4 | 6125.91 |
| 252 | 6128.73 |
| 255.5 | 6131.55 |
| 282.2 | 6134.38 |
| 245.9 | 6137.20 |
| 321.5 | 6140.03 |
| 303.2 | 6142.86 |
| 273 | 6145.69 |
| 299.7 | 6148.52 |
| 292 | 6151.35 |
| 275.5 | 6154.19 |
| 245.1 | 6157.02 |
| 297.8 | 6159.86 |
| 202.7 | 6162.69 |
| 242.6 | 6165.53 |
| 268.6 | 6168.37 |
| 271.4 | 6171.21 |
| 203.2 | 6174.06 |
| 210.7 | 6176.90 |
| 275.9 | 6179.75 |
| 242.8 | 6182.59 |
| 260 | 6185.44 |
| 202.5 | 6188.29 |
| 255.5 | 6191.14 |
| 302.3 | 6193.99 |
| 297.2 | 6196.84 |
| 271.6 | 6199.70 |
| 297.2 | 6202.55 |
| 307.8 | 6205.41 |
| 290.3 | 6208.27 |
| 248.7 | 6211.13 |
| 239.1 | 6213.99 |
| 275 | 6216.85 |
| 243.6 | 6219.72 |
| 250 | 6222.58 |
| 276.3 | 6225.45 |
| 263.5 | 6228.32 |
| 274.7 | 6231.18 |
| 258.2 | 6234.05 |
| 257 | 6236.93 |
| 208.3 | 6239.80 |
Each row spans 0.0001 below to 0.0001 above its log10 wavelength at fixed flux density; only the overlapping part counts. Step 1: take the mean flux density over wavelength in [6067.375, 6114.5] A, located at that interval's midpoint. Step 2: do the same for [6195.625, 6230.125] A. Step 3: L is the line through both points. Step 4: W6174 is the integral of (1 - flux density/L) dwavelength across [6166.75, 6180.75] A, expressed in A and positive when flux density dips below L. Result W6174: 1.4 A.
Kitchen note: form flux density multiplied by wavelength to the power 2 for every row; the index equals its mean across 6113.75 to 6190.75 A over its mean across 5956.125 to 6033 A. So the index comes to 1.00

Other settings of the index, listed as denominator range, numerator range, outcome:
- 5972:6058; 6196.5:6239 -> 1.05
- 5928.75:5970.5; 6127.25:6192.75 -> 1.03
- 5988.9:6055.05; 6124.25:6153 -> 1.07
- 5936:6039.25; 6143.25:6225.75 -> 1.03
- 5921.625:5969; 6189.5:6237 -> 1.09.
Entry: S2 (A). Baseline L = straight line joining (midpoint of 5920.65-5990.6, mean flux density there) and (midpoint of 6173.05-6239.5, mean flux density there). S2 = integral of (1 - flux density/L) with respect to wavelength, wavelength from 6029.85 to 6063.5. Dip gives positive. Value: -0.73 A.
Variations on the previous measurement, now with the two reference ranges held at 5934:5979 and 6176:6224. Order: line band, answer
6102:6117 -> -0.6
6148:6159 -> -0.5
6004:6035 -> -0.2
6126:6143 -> -0.6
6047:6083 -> 0.3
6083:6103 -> 0.0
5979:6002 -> 0.0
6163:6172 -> 0.4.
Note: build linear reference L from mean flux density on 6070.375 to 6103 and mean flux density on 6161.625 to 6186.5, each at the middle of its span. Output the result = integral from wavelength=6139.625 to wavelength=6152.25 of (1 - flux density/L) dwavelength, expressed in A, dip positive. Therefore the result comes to -2.3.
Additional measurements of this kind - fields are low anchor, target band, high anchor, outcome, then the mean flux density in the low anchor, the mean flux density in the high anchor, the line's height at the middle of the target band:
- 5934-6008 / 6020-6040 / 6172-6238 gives -0.9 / 274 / 261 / 271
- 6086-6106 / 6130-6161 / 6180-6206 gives -1.1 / 272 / 270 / 271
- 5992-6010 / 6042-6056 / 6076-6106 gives -0.1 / 272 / 271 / 272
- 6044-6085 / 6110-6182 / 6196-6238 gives 1.3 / 270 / 270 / 270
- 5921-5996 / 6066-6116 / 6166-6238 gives -0.9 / 273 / 261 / 267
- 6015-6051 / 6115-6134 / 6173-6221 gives 0.0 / 277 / 261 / 268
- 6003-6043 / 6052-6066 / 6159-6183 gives 0.4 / 274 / 245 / 267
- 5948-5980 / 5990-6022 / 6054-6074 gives 1.2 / 285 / 267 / 277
